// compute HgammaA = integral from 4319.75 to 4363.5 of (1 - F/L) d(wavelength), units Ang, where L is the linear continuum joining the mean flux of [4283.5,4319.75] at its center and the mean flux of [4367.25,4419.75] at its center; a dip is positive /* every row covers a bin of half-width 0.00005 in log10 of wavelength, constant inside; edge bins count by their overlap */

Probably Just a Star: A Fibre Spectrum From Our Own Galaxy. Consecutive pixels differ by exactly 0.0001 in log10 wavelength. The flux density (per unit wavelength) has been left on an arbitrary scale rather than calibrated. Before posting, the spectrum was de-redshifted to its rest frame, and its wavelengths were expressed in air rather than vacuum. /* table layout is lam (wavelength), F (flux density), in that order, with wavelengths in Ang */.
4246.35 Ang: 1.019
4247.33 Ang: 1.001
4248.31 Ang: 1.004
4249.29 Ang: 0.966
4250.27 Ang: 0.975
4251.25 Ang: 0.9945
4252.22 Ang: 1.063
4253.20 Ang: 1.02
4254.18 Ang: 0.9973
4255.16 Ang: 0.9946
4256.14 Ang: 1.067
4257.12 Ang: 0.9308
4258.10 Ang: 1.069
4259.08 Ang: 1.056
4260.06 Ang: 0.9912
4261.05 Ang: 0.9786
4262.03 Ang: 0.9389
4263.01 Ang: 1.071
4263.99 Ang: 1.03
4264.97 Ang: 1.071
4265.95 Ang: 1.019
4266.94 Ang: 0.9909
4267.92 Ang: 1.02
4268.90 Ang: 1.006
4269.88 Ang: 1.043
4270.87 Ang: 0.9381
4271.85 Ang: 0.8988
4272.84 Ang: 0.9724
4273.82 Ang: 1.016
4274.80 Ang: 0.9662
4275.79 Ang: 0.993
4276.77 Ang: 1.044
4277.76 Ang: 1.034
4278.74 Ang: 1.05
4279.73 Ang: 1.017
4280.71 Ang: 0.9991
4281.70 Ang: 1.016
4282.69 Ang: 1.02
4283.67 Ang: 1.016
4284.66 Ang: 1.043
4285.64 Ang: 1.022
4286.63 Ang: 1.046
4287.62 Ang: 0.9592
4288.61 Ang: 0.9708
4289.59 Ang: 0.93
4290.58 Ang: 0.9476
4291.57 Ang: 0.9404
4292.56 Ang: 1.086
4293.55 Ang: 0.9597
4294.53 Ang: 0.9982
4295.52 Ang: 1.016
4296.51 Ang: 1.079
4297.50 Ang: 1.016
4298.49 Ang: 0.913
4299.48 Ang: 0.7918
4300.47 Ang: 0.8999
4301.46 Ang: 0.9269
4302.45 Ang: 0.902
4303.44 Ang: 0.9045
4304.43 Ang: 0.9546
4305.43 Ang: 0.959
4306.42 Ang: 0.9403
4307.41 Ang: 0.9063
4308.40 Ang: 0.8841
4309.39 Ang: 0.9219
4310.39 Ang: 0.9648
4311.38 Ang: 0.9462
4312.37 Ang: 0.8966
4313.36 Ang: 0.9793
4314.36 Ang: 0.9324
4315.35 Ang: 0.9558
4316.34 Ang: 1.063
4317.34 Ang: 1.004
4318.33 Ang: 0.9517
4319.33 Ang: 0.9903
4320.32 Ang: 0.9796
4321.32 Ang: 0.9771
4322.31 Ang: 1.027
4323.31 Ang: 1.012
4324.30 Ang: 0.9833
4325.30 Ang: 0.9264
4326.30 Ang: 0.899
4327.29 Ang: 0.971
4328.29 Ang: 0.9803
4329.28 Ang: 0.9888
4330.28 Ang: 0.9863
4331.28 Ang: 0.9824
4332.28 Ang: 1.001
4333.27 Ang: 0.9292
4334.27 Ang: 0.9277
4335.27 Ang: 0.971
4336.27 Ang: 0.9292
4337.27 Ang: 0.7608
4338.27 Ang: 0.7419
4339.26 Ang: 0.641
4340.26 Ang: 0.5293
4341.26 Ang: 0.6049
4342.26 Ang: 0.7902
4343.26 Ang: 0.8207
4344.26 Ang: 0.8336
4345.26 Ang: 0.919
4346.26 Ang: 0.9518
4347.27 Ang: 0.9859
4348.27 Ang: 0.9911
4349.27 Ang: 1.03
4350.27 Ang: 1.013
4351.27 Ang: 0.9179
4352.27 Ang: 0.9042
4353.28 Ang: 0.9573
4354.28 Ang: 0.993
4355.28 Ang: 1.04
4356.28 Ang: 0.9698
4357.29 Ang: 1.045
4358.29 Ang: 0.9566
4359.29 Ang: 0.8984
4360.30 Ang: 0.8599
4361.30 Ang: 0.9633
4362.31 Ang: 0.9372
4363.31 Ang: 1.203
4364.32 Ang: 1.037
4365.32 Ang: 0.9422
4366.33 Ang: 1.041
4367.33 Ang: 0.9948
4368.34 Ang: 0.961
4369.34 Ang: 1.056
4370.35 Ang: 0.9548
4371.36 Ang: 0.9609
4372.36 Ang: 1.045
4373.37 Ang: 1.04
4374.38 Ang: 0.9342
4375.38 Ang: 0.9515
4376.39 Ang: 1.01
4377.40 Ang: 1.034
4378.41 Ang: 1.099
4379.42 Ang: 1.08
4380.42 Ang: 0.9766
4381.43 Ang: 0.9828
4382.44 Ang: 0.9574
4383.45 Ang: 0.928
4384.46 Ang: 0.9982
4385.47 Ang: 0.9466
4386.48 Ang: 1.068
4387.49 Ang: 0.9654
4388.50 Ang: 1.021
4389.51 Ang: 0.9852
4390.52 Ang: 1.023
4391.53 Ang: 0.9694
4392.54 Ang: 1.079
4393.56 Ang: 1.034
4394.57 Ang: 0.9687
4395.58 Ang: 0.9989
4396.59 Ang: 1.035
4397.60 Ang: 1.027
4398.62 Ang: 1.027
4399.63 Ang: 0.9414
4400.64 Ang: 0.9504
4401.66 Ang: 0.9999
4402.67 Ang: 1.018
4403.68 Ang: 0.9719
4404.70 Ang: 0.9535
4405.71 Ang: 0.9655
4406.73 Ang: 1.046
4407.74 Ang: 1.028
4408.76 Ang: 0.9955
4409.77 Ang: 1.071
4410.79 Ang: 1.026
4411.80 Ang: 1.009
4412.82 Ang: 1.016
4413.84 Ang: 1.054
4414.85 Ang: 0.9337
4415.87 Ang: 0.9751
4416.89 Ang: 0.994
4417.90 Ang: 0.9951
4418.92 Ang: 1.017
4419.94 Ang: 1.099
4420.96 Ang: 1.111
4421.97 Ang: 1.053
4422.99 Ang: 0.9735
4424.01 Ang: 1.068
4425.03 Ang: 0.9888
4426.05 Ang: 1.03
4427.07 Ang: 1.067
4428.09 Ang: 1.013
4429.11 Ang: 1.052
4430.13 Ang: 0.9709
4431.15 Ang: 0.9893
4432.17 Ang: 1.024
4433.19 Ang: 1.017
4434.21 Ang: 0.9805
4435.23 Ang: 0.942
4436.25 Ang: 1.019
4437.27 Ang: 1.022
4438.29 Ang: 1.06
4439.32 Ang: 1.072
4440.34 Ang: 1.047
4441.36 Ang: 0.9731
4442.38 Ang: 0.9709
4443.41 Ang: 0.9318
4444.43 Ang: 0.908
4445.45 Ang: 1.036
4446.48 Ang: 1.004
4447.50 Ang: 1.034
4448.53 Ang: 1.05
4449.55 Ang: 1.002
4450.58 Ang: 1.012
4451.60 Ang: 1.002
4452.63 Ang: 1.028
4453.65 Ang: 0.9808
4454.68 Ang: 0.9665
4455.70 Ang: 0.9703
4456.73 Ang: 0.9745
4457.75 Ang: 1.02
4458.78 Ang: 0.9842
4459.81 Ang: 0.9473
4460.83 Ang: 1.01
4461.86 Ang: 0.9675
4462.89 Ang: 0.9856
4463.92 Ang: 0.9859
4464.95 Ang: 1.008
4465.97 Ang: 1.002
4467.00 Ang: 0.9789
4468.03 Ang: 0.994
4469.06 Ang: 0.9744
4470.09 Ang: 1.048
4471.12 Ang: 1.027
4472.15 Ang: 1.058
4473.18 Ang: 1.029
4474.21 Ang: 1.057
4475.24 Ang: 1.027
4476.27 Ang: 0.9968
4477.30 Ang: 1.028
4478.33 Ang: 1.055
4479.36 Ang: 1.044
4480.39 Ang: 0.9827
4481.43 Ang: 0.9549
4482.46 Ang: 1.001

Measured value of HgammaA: 2.5 Ang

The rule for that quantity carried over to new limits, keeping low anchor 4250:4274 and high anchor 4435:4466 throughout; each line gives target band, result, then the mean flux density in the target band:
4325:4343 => 2.5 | 0.863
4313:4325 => 0.2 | 0.987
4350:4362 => 0.5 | 0.958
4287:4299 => 0.2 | 0.985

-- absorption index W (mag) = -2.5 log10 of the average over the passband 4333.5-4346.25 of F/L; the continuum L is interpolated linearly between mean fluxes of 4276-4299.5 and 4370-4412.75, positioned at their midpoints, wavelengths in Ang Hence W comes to 0.25 mag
